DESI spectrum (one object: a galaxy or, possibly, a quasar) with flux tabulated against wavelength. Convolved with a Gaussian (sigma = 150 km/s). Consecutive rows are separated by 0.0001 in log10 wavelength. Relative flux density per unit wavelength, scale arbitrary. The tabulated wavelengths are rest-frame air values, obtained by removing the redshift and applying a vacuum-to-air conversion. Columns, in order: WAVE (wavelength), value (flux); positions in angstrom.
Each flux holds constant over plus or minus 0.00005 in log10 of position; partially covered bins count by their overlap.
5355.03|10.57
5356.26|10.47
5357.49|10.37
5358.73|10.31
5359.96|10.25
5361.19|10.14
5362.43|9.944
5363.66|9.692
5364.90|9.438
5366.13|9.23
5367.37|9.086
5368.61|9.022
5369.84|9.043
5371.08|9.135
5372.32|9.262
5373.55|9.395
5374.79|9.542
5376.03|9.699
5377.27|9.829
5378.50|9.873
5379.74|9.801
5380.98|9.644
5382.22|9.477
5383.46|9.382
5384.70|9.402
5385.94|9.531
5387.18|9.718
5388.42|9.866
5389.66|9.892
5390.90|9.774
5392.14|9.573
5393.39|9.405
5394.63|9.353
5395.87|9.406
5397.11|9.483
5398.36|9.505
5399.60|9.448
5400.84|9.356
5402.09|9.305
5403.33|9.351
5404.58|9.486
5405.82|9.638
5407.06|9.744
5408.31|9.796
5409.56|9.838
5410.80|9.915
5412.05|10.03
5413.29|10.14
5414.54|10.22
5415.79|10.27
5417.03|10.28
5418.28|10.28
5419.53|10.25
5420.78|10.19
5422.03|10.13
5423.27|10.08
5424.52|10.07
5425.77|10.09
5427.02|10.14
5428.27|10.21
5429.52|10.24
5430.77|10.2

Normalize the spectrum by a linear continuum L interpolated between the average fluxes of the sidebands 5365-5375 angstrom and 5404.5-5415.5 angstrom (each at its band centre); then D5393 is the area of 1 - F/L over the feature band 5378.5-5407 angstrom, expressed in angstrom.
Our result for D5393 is 0.2 angstrom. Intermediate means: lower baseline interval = 9.21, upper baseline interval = 9.9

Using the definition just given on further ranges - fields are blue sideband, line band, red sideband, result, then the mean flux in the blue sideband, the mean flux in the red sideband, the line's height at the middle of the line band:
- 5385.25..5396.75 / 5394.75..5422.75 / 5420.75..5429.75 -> 0.21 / 9.61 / 10.1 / 9.89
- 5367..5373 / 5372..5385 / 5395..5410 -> -0.51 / 9.12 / 9.52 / 9.22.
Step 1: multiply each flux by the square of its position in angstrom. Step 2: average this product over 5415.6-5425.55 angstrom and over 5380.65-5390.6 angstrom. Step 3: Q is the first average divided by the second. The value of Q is 1.1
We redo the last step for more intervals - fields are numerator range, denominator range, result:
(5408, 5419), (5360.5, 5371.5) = 1.09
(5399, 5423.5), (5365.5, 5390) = 1.06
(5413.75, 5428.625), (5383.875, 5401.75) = 1.08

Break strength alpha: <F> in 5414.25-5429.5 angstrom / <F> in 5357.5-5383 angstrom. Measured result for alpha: 1.06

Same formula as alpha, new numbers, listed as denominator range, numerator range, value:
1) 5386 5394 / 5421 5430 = 1.05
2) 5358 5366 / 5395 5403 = 0.95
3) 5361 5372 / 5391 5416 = 1.03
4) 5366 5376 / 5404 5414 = 1.06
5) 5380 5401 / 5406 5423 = 1.05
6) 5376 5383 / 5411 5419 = 1.05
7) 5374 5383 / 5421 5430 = 1.05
